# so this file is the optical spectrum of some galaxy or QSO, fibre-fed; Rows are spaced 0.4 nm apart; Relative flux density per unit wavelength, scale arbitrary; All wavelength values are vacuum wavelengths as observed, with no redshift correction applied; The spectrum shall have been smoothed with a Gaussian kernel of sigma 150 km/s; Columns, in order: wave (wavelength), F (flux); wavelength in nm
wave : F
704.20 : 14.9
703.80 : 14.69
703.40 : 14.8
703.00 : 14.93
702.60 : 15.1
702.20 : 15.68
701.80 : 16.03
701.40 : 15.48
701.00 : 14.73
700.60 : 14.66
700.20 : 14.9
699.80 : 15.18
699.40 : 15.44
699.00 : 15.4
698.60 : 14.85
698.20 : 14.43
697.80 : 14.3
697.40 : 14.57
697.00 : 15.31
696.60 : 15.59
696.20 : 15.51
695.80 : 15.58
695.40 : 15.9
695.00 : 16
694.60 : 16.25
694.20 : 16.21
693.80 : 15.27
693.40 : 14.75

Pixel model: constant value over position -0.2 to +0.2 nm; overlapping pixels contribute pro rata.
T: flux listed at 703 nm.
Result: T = 14.93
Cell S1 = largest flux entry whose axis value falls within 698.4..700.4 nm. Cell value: 15.44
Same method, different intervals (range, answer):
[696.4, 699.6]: 15.59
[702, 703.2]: 15.68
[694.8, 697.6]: 16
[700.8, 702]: 16.03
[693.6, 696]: 16.25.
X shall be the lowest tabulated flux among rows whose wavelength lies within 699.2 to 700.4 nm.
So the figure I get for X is 14.9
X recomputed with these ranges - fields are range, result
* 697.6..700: 14.3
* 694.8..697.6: 14.57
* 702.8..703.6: 14.8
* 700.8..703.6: 14.73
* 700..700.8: 14.66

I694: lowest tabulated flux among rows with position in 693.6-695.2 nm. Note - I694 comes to 15.27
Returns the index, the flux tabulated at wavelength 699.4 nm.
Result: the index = 15.44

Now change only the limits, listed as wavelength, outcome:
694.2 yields 16.21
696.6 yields 15.59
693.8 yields 15.27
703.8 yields 14.69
